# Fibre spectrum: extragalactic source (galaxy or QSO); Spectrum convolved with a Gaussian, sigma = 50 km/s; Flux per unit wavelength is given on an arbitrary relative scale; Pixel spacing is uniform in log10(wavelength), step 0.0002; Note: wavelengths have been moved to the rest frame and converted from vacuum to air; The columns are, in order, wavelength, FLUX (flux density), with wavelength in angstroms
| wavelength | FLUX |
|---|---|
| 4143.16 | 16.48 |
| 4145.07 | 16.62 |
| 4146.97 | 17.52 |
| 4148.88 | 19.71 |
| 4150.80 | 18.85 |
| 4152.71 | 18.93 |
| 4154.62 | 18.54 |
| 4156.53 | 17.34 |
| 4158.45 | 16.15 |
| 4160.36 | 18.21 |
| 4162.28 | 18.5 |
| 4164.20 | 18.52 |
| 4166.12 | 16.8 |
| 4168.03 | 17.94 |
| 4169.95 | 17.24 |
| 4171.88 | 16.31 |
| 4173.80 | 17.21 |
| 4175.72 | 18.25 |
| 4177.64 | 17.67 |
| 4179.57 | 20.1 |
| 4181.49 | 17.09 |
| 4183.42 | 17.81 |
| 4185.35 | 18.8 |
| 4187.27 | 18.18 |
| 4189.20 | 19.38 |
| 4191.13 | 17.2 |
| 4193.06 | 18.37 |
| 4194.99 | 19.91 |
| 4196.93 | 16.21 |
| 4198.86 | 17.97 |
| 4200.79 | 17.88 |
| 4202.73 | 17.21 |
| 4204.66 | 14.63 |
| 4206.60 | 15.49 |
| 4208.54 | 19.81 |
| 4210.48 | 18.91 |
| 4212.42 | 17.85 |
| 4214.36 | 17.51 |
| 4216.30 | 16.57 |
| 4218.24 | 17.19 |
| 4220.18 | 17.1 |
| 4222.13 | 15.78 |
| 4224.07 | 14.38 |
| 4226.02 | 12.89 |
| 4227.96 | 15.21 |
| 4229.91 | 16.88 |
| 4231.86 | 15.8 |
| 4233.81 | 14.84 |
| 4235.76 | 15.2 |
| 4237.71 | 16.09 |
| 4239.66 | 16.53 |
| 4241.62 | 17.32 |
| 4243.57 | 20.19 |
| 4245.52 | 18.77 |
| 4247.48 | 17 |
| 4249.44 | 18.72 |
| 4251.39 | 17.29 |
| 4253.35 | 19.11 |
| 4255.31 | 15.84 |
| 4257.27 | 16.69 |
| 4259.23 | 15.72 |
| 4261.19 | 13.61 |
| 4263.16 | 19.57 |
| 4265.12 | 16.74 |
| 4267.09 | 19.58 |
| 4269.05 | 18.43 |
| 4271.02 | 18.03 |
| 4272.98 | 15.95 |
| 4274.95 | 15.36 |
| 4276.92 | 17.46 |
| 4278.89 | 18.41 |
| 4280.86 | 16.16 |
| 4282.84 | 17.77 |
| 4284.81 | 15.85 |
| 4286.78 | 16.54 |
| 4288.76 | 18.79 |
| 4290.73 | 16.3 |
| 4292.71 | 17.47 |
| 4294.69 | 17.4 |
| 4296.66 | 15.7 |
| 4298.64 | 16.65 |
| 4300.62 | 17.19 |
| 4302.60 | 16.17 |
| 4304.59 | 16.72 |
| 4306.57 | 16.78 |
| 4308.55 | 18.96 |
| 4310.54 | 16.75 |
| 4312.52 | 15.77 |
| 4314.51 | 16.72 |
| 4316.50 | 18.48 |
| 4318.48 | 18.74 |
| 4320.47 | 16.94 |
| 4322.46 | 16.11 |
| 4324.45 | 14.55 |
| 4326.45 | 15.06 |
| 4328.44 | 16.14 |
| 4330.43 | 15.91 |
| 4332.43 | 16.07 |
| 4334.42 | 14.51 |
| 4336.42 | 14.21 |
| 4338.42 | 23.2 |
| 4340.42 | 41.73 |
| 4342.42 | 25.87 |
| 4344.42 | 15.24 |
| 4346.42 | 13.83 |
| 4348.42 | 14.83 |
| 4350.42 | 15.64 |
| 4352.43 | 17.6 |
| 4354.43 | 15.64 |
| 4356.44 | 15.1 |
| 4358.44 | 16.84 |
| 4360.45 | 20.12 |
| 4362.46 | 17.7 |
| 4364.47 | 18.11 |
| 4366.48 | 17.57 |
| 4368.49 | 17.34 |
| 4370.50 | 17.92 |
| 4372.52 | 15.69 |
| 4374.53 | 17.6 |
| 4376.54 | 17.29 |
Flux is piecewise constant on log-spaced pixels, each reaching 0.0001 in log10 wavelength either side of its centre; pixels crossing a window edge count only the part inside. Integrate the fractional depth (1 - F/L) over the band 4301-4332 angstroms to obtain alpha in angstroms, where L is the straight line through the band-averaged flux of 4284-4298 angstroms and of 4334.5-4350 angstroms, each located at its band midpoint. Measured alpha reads 3.4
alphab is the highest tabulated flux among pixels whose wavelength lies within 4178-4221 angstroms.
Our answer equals 20.1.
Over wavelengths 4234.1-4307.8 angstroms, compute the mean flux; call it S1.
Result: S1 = 17.1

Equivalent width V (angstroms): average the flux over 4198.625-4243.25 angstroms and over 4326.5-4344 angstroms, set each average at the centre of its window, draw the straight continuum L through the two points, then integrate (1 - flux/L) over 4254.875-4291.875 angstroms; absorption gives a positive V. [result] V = 2.64 angstroms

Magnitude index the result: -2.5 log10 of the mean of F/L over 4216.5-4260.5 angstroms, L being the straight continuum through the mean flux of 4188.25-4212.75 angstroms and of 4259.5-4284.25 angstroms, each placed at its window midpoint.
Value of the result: 0.057 mag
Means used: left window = 17.7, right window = 17.2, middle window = 16.6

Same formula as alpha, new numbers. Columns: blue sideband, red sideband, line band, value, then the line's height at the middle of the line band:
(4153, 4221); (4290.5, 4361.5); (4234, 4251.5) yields 0.3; 17.7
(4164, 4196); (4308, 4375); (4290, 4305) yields 0.9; 17.8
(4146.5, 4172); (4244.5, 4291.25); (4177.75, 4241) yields 2.2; 17.6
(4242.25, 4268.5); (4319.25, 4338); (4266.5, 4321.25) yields -1.7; 16.6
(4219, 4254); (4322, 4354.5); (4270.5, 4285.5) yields 0.3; 17.2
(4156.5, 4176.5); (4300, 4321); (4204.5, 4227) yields 1.1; 17.4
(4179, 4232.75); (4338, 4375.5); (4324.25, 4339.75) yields 1.4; 18.5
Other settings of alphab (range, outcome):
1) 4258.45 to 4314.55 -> 19.58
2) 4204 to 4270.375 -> 20.19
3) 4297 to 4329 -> 18.96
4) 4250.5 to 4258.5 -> 19.11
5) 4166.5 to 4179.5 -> 18.25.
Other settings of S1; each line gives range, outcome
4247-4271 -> 17.4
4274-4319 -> 17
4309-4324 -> 17.1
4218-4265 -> 16.6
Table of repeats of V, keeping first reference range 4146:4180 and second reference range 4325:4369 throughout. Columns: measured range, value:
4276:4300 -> 1.3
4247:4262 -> 1.0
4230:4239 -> 1.2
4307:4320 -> 0.4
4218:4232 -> 1.9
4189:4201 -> -0.1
